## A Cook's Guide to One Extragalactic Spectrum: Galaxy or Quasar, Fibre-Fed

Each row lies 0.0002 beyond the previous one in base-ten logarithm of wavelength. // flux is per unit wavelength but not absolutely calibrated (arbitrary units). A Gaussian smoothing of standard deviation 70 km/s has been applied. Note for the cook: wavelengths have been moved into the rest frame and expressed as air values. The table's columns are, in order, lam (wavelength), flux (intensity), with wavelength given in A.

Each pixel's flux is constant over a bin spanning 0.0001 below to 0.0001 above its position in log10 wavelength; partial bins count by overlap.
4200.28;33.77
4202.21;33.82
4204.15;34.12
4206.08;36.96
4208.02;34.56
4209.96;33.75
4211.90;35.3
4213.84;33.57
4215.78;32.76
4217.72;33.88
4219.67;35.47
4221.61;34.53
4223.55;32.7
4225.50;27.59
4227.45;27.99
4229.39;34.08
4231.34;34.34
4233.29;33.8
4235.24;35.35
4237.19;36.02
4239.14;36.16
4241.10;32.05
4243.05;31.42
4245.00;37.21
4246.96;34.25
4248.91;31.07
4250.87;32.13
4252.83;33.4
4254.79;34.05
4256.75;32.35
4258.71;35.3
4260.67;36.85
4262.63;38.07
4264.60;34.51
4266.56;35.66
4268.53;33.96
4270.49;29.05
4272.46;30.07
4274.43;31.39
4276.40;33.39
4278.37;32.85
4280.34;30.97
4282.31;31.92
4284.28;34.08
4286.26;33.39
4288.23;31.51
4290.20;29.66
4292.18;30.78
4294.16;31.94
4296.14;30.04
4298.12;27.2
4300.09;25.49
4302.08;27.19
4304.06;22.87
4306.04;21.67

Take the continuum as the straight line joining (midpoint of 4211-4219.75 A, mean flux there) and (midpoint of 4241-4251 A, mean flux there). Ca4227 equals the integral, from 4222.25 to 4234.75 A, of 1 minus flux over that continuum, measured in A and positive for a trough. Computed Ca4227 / 0.6 A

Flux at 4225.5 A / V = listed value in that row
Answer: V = 27.59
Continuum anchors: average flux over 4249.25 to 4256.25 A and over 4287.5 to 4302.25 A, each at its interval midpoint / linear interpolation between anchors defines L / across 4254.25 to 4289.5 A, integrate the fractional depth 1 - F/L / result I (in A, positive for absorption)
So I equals -2.24 A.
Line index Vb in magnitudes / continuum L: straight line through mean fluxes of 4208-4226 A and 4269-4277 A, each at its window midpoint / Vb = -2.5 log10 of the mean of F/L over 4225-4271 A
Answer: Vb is -0.05 mag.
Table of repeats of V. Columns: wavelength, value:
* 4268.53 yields 33.96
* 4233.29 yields 33.8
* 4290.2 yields 29.66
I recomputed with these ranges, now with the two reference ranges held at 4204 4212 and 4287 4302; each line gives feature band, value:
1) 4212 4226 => 0.4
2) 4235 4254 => -0.7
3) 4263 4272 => -0.6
